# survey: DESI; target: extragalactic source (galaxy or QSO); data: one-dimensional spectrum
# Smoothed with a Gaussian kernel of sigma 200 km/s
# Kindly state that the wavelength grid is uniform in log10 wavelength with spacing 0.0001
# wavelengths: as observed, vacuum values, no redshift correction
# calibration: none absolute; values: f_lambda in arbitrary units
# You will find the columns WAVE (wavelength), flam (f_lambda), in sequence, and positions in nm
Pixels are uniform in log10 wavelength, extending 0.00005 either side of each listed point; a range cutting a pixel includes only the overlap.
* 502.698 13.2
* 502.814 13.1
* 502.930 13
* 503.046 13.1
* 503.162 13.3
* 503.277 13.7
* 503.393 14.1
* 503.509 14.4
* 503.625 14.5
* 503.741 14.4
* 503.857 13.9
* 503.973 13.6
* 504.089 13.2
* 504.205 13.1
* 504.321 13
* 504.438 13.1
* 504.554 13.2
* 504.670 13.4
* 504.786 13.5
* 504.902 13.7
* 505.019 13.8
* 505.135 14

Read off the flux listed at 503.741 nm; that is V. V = 14.4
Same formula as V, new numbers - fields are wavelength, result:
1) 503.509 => 14.4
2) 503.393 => 14.1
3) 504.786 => 13.5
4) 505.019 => 13.8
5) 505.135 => 14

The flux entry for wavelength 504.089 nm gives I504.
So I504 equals 13.2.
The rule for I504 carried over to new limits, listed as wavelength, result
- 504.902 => 13.7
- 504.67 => 13.4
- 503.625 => 14.5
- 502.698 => 13.2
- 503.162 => 13.3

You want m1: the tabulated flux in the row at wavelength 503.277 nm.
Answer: 13.7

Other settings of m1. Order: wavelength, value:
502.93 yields 13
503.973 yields 13.6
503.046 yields 13.1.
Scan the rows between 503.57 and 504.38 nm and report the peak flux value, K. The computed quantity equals 14.5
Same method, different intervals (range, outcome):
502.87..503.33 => 13.7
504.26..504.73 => 13.4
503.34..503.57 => 14.4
